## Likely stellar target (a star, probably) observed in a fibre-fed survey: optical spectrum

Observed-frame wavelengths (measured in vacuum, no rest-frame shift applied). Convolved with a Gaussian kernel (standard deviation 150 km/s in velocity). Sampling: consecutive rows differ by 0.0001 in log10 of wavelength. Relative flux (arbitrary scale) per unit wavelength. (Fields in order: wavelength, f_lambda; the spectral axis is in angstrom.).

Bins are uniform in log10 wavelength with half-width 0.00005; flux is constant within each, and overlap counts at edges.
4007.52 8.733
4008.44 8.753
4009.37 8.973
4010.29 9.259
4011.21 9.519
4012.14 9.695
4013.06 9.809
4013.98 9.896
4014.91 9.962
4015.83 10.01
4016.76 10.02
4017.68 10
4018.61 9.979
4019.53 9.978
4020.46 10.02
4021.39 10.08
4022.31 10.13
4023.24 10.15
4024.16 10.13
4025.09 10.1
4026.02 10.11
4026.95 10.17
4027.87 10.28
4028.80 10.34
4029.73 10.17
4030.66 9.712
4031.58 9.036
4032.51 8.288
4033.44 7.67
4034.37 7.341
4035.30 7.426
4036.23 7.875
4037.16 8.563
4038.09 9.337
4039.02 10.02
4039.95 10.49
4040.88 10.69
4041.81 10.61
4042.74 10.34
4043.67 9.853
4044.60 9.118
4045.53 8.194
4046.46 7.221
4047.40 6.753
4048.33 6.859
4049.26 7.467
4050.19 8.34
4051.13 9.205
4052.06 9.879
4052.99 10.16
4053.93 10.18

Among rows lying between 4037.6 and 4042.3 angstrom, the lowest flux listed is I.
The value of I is 9.337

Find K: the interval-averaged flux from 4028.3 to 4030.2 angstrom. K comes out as 10.2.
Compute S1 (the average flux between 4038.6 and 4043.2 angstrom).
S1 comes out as 10.4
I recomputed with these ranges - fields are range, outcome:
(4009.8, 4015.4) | 9.259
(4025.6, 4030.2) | 10.11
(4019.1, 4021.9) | 9.978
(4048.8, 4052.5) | 7.467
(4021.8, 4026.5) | 10.1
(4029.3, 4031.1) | 9.712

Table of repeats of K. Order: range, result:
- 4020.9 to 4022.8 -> 10.1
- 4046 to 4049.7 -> 7.06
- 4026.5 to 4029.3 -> 10.3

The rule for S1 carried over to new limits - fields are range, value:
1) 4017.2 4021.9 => 10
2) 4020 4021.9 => 10.1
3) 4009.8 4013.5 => 9.58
